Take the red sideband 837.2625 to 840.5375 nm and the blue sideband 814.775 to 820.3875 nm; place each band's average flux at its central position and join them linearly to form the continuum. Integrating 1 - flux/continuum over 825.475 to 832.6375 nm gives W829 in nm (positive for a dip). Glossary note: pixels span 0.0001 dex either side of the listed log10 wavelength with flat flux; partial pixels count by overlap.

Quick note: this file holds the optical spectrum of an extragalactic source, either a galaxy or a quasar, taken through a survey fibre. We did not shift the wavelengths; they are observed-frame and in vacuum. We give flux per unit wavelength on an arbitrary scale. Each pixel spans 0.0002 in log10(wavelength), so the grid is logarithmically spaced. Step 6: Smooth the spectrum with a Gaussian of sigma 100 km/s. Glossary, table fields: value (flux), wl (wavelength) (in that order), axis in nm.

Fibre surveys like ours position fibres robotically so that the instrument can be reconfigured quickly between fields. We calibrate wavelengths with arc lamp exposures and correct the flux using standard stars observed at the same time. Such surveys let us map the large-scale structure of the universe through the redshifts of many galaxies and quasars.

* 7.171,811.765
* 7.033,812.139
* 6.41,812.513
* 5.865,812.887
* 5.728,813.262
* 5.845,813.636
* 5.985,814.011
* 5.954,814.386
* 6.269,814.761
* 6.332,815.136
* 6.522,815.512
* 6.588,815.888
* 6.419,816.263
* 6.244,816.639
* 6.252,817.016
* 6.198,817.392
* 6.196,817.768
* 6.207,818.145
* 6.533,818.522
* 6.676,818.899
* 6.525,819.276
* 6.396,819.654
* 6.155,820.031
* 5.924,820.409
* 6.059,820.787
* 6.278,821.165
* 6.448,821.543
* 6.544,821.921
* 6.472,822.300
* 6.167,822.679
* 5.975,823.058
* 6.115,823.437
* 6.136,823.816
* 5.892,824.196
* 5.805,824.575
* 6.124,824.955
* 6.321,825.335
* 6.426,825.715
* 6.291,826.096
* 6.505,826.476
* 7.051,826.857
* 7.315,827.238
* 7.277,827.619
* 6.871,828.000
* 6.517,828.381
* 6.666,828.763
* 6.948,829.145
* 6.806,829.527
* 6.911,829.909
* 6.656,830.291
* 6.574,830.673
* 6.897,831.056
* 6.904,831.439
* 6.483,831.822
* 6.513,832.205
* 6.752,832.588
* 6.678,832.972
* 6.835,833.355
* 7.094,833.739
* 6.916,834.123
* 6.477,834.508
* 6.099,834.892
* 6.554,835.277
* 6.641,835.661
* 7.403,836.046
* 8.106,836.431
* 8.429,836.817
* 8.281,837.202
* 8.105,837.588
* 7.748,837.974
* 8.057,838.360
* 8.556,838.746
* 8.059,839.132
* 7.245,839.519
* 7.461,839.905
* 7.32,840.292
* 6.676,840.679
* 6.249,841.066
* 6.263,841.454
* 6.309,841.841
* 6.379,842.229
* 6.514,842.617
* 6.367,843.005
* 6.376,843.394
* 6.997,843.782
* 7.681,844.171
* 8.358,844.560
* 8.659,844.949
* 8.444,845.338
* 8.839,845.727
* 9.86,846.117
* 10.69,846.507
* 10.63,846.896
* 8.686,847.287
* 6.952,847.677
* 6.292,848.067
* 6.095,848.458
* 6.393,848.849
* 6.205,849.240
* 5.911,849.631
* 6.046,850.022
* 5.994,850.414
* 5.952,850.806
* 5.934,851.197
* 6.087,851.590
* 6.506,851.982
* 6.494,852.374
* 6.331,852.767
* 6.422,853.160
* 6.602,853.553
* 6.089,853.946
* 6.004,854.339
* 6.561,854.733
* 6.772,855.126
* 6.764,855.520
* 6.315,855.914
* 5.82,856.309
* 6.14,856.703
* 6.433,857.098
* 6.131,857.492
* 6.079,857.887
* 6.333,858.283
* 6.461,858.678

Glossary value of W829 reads 0.39 nm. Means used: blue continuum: 6.36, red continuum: 7.82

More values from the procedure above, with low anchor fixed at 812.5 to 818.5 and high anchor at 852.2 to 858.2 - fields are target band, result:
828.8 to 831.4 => -0.23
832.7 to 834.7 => -0.17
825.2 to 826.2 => -0.02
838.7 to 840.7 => -0.41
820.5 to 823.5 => -0.02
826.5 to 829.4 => -0.32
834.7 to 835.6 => -0.02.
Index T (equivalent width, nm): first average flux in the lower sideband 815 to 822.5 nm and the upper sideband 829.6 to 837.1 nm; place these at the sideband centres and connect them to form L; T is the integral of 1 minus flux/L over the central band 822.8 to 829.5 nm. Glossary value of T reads 0.15 nm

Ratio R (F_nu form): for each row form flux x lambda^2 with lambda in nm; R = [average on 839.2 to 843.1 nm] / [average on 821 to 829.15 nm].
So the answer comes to 1.1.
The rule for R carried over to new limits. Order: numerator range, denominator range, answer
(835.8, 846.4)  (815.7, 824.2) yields 1.27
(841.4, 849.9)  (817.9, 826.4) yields 1.27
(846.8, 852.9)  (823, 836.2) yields 1.04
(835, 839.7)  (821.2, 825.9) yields 1.29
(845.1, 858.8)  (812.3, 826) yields 1.19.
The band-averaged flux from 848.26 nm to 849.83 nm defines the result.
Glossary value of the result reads 6.15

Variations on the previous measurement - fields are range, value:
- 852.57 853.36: 6.37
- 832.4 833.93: 6.84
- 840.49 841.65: 6.4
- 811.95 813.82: 6.18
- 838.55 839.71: 7.96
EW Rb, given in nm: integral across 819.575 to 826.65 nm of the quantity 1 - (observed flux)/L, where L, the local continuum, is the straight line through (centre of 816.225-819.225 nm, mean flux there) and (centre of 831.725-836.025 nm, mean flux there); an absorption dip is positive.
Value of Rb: 0.27 nm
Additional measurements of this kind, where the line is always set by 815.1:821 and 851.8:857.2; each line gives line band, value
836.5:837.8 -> -0.39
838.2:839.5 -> -0.36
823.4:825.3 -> 0.09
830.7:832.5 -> -0.10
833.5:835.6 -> -0.09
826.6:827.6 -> -0.13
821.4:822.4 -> -0.03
